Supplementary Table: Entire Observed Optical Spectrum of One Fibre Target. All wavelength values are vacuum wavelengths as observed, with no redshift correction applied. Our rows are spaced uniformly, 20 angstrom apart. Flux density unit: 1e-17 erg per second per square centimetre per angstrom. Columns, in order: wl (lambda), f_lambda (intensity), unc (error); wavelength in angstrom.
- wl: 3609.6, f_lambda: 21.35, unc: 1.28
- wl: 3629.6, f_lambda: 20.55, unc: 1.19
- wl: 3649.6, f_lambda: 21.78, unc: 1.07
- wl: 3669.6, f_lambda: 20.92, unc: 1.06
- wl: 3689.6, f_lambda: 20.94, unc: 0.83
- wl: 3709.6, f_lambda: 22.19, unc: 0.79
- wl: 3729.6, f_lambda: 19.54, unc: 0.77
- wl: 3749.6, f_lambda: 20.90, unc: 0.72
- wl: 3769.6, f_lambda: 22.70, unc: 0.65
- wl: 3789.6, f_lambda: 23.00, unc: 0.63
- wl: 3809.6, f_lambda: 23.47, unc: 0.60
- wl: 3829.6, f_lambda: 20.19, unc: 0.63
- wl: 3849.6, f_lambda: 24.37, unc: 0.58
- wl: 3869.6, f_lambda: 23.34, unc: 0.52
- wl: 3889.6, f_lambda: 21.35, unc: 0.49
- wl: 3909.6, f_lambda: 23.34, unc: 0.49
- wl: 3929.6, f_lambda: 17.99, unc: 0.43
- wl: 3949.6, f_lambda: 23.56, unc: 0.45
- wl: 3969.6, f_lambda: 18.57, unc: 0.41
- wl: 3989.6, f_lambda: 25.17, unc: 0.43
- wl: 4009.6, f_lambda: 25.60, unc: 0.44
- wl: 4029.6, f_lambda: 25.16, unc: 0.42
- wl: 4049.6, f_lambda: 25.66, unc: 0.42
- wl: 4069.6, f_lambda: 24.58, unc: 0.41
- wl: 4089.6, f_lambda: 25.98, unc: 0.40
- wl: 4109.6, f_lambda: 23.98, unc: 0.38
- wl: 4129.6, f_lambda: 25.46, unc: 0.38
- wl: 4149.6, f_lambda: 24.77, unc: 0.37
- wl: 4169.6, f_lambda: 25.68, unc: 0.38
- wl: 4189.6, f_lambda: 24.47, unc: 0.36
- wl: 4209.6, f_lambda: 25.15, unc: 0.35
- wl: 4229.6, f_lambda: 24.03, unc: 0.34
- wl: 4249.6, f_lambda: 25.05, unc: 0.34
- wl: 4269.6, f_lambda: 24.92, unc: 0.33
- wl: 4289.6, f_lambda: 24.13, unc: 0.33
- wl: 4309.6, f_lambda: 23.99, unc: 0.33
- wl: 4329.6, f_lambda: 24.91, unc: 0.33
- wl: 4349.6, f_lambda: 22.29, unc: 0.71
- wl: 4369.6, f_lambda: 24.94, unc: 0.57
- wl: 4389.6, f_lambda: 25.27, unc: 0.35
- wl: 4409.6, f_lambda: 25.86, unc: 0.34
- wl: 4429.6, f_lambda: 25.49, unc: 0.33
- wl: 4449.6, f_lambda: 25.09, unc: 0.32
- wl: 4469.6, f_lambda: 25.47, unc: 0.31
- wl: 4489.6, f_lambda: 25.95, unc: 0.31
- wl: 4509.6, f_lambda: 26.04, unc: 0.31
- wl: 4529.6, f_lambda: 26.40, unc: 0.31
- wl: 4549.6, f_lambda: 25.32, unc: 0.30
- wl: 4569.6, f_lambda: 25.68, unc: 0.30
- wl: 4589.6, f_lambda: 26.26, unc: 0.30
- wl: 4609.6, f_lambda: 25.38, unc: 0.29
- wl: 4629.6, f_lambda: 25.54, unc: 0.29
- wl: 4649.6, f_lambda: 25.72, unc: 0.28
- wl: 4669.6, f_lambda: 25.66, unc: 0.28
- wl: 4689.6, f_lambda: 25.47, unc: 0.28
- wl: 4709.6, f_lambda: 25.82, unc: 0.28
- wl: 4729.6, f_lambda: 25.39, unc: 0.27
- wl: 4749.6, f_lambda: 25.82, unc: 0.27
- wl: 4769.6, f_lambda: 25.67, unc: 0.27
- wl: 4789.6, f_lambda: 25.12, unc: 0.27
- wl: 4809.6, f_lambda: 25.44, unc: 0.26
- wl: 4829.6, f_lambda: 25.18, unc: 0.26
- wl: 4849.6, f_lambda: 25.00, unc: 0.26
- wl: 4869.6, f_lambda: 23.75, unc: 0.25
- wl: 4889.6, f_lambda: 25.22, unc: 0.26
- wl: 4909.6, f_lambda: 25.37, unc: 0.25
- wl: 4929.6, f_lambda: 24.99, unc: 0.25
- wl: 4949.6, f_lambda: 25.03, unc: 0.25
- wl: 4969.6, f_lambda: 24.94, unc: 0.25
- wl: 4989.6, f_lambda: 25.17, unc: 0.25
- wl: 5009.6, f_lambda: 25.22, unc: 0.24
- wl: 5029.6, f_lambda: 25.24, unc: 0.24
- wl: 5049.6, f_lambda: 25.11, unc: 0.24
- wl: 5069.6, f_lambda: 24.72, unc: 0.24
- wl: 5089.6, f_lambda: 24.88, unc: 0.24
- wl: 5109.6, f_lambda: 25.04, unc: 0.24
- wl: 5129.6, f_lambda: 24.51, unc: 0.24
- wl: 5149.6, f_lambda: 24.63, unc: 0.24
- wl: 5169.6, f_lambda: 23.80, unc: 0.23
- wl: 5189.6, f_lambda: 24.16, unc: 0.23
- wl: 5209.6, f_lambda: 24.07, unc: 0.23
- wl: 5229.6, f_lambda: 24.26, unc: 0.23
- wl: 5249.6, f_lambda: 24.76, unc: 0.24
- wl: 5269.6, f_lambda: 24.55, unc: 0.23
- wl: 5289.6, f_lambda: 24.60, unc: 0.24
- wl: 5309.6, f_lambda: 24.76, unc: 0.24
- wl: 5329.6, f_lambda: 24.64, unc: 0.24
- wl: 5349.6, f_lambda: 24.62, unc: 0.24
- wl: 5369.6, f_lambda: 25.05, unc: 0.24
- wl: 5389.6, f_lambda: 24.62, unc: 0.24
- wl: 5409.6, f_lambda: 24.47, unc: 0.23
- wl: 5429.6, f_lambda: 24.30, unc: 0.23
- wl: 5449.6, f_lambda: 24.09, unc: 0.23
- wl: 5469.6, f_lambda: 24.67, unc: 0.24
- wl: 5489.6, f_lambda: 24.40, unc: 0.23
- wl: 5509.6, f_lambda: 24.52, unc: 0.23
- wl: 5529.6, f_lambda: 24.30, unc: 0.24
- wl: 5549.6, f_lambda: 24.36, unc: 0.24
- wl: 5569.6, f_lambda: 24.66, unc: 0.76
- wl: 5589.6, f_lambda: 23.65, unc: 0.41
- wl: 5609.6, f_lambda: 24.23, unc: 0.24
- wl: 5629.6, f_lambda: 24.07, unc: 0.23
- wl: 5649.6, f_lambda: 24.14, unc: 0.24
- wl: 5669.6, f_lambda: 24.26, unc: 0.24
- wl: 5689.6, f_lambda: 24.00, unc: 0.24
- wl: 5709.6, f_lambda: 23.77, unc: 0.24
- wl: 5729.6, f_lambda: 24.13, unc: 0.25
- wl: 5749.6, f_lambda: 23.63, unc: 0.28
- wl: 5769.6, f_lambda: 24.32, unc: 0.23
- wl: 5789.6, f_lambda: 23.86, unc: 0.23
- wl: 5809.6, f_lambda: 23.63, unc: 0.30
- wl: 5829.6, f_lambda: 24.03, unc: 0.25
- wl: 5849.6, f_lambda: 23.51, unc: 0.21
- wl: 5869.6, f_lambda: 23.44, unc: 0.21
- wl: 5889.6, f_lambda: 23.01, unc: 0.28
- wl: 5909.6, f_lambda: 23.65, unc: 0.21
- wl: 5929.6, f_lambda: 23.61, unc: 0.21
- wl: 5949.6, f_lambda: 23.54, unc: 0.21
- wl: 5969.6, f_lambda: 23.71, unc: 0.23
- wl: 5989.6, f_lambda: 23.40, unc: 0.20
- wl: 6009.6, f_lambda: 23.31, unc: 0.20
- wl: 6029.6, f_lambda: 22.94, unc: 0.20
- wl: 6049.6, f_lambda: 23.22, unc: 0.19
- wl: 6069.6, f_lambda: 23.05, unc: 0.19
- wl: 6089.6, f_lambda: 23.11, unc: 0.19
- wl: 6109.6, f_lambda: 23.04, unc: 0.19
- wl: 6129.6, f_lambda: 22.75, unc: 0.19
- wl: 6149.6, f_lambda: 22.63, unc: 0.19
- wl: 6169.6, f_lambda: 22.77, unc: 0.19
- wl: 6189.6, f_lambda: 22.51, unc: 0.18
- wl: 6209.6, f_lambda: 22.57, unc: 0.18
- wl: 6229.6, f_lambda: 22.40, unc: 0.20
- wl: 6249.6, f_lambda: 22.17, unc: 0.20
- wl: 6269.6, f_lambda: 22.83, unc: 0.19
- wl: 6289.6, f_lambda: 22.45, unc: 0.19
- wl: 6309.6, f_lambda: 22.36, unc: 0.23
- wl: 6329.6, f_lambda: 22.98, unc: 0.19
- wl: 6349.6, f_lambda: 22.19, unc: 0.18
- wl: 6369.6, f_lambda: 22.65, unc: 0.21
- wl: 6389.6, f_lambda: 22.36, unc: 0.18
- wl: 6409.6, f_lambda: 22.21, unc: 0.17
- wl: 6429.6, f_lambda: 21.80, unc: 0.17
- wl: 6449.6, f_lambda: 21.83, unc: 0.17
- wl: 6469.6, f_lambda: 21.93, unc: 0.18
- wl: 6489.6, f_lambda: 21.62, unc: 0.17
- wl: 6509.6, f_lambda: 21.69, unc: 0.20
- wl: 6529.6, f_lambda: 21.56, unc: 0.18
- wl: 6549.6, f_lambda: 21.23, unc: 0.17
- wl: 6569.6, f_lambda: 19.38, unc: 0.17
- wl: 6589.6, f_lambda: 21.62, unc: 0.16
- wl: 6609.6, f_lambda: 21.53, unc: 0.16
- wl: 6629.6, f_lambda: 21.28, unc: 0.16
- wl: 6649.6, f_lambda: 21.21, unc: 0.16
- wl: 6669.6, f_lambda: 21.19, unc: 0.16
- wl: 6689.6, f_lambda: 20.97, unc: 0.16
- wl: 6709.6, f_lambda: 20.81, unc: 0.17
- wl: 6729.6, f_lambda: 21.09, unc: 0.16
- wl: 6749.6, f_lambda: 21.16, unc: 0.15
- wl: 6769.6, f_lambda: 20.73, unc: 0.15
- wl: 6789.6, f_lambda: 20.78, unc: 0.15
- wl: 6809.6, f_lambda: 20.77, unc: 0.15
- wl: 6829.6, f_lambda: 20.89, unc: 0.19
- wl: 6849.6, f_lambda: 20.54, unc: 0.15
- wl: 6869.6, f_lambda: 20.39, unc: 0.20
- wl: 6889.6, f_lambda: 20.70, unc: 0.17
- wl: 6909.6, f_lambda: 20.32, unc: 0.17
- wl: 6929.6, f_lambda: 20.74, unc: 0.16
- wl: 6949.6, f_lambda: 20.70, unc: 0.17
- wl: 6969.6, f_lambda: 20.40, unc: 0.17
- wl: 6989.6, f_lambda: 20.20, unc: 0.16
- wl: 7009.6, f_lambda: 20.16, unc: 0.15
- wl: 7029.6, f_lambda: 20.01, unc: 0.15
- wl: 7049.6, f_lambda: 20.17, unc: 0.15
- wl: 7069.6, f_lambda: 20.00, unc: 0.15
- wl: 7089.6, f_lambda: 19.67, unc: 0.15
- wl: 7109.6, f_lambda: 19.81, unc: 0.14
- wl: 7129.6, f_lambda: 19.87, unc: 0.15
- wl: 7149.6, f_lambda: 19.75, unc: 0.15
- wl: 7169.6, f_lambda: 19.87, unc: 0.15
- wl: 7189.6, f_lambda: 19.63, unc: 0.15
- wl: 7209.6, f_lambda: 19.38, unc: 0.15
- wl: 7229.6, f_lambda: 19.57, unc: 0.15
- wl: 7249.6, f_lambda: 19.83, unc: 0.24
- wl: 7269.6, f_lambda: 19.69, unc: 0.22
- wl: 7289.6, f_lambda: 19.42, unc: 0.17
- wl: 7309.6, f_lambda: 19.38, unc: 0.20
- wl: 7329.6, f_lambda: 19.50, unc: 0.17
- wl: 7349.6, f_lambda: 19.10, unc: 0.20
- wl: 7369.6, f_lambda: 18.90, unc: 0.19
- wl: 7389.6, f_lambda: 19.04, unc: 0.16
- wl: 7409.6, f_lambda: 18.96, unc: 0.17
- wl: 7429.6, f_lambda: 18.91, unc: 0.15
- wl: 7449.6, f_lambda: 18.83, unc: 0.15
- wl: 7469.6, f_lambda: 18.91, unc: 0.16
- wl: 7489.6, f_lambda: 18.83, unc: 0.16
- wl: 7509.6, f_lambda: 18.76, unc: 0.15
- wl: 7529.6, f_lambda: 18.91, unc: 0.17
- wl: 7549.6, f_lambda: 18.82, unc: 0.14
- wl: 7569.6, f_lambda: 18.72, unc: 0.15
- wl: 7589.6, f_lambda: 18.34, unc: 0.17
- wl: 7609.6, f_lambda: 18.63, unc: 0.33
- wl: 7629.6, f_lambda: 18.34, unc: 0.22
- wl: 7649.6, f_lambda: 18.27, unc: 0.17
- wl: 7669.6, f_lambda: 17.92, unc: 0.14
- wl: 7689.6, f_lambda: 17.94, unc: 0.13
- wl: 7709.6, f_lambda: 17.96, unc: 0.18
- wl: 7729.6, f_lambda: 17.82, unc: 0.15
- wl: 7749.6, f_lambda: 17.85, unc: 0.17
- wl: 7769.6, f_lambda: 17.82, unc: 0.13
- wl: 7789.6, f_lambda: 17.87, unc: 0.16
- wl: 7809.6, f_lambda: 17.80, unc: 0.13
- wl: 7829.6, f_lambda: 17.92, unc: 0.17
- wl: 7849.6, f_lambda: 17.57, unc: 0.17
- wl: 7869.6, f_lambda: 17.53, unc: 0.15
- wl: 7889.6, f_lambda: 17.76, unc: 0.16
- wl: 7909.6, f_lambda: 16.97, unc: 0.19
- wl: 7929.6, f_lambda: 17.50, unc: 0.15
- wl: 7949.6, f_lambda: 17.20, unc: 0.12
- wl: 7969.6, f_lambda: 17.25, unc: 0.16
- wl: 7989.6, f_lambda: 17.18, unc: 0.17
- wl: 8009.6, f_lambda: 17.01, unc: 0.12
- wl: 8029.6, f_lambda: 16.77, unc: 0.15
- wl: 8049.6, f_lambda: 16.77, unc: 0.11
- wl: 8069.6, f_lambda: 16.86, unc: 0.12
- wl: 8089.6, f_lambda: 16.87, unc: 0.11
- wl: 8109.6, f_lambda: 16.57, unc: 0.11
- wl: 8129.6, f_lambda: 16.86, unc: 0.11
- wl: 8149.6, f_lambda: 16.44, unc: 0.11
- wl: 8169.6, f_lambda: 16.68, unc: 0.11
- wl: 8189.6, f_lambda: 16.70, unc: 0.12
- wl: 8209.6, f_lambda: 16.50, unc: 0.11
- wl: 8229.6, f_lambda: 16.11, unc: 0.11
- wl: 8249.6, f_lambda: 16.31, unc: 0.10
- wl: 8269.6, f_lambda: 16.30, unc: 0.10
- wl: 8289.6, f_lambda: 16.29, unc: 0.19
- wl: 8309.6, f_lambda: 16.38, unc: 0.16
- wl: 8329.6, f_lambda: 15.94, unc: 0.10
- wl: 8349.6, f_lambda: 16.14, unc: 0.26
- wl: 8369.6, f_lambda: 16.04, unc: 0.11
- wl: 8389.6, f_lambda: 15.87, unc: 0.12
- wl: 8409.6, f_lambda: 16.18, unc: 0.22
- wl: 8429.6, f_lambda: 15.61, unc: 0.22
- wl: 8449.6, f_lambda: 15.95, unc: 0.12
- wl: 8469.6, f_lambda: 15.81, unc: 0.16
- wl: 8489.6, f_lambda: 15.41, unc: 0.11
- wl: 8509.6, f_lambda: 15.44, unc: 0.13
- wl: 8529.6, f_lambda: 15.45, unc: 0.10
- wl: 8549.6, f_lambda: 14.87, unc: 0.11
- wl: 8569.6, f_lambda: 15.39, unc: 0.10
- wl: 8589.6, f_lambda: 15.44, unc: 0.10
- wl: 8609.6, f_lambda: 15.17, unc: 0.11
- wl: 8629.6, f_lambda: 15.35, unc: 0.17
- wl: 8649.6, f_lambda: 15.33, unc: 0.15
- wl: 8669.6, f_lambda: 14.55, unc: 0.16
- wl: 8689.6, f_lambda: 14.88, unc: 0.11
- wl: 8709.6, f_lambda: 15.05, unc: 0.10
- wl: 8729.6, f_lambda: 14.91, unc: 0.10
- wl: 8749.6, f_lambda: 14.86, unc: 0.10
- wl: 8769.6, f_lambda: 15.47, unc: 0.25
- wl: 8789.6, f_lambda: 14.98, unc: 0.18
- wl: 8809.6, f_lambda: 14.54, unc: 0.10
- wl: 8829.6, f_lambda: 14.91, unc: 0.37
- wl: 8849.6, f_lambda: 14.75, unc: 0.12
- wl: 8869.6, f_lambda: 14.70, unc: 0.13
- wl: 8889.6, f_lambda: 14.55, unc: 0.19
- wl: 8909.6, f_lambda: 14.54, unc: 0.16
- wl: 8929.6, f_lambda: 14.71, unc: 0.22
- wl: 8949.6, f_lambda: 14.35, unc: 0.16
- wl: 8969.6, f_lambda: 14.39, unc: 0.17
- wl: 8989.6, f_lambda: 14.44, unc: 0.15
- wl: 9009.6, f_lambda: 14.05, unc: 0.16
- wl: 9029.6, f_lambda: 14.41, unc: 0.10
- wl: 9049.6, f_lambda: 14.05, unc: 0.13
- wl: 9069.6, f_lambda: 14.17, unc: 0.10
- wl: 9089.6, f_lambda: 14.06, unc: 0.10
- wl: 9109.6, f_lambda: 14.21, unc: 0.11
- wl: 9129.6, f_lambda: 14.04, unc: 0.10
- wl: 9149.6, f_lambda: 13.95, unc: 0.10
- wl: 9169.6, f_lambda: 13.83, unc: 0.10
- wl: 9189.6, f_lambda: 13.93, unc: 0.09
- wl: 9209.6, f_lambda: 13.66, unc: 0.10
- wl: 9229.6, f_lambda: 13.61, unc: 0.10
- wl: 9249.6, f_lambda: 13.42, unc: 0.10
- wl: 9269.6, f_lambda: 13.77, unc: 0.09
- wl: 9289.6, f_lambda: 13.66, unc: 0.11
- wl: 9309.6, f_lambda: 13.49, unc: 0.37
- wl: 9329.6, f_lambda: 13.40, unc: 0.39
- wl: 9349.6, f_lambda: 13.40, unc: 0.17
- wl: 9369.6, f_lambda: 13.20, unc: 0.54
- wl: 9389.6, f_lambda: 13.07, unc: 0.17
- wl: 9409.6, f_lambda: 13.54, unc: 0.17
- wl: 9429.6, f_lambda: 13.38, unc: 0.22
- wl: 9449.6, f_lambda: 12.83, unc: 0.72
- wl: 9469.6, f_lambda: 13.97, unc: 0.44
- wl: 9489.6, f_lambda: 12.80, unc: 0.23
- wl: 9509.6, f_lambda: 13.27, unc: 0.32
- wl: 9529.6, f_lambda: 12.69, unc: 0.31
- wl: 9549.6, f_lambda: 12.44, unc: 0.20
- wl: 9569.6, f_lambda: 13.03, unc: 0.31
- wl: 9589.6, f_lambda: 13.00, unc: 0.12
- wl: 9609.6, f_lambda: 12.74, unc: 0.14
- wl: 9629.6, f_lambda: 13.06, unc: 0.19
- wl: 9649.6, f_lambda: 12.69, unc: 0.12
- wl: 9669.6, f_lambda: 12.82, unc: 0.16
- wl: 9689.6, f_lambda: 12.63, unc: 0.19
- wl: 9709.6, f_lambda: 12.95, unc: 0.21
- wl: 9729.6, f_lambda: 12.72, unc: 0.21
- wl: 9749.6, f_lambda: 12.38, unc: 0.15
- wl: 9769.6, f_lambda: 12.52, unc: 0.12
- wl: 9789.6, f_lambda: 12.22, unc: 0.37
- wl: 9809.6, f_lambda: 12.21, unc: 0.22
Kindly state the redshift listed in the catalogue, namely 0.00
